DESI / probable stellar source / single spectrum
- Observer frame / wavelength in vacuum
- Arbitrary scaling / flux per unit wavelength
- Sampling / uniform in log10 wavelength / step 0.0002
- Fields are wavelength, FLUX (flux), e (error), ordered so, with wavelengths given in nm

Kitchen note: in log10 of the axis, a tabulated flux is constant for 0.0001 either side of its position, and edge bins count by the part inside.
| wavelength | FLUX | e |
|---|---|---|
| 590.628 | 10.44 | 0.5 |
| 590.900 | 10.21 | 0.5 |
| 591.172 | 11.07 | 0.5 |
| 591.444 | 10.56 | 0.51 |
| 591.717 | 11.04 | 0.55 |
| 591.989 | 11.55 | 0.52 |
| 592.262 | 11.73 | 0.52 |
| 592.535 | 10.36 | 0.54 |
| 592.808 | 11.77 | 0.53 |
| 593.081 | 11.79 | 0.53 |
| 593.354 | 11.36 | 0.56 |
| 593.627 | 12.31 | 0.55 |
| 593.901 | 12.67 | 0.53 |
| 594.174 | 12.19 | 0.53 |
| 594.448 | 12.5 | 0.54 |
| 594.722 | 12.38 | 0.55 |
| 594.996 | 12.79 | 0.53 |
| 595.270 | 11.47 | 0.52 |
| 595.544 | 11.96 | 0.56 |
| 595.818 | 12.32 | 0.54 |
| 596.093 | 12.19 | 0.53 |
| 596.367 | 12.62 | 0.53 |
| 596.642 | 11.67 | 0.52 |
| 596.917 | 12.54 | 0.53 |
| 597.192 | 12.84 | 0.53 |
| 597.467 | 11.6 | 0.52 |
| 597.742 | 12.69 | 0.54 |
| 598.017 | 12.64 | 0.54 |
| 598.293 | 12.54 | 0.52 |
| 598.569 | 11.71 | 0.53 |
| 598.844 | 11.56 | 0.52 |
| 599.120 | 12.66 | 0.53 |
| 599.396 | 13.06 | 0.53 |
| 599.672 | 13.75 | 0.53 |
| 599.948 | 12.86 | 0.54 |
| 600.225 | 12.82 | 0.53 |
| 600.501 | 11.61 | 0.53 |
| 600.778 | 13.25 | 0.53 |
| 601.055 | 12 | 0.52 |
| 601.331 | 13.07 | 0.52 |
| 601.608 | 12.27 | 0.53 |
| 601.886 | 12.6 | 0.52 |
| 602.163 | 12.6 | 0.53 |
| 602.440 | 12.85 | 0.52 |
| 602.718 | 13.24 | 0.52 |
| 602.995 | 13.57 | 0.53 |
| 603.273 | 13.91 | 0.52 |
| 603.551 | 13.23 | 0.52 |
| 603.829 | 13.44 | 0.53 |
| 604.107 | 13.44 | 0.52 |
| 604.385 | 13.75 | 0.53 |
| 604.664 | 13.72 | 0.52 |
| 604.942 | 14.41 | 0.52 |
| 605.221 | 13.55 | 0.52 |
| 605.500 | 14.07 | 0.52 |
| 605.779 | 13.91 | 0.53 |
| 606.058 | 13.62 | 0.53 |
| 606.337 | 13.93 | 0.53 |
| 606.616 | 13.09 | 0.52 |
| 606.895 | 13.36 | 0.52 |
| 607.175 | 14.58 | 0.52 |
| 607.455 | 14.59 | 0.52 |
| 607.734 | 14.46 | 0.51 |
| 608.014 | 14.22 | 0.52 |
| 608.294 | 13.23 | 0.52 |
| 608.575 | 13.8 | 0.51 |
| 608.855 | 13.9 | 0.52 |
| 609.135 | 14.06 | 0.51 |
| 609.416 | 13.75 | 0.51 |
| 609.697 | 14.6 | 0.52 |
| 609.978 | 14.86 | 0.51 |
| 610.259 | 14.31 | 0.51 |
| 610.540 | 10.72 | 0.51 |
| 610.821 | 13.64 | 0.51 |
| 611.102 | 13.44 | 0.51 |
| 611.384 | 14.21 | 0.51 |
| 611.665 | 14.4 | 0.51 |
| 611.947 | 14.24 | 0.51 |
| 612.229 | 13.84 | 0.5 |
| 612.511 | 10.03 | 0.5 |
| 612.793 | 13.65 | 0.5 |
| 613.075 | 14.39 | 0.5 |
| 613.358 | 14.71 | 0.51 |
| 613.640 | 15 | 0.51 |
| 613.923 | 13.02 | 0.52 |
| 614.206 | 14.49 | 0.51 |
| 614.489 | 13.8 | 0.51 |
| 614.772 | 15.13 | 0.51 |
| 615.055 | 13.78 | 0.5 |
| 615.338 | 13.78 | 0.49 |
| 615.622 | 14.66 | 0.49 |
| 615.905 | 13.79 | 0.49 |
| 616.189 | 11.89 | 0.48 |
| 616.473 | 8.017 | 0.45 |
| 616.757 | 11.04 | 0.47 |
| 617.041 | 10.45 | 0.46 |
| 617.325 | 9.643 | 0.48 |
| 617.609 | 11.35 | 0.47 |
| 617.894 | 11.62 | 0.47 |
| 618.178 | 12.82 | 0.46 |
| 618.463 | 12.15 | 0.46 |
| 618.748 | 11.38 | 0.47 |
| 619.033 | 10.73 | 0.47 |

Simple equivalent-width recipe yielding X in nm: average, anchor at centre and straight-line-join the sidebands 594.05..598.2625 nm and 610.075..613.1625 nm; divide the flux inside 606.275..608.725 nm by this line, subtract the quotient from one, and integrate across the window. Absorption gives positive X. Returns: -0.16 nm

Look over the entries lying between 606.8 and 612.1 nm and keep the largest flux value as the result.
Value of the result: 14.86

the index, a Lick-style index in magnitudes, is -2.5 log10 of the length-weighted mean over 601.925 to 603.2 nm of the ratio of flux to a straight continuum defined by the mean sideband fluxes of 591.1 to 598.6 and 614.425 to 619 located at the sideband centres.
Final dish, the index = -0.09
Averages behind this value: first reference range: 12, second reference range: 12.1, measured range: 13.1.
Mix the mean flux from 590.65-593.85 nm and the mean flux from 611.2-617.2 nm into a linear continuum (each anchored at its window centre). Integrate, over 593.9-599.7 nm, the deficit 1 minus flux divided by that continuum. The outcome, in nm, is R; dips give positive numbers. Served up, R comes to -0.34 nm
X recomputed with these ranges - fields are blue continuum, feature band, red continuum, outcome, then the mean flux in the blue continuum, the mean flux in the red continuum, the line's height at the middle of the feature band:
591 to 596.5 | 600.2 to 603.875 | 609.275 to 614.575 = -0.052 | 11.8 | 13.7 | 12.7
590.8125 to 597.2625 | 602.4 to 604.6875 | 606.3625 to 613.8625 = -0.084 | 11.8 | 13.8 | 13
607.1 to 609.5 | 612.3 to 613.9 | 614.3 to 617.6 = -0.068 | 14.1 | 12.4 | 13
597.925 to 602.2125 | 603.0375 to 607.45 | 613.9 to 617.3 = -0.402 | 12.6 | 12.7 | 12.6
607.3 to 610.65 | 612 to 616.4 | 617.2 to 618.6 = -0.401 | 13.9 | 11.5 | 12.5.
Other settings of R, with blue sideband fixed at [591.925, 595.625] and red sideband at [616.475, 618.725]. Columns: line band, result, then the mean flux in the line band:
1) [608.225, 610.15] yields -0.452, 14.1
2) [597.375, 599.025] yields -0.054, 12.2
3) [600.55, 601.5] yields -0.079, 12.7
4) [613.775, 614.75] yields -0.237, 13.9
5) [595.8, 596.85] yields -0.033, 12.2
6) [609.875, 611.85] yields -0.403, 13.6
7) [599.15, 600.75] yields -0.154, 12.8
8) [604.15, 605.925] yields -0.360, 13.9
